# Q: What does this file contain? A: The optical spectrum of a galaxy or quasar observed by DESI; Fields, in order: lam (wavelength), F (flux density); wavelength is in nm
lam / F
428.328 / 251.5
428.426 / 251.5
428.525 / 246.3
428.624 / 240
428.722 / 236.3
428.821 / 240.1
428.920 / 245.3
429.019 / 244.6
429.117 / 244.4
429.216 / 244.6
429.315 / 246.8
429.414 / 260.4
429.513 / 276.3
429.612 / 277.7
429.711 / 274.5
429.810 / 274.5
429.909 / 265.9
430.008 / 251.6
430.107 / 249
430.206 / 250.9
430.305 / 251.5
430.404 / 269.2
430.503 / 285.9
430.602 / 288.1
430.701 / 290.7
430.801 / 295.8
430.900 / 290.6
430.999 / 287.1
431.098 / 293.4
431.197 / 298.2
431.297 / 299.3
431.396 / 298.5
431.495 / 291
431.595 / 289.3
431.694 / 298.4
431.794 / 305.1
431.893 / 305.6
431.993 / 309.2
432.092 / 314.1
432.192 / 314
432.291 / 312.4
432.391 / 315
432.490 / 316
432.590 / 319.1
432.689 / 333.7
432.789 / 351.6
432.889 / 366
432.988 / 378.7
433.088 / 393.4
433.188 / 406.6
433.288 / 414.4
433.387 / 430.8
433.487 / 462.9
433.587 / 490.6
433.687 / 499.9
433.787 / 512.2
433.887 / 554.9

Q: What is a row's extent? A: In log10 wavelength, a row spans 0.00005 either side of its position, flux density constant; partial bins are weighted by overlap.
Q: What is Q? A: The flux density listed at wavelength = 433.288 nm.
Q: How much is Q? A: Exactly 414.4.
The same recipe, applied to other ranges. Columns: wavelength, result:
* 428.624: 240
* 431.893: 305.6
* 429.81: 274.5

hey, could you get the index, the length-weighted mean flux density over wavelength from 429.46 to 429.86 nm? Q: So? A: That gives 275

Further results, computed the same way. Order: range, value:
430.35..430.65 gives 281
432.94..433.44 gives 405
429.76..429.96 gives 270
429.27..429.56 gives 261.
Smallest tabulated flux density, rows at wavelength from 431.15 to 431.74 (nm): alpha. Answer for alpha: 289.3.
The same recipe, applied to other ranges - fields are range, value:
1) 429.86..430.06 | 251.6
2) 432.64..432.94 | 333.7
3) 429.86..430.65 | 249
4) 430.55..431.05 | 287.1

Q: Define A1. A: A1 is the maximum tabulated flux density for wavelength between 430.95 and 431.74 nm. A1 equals 299.3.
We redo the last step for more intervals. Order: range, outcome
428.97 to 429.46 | 260.4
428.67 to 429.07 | 245.3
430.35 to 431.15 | 295.8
